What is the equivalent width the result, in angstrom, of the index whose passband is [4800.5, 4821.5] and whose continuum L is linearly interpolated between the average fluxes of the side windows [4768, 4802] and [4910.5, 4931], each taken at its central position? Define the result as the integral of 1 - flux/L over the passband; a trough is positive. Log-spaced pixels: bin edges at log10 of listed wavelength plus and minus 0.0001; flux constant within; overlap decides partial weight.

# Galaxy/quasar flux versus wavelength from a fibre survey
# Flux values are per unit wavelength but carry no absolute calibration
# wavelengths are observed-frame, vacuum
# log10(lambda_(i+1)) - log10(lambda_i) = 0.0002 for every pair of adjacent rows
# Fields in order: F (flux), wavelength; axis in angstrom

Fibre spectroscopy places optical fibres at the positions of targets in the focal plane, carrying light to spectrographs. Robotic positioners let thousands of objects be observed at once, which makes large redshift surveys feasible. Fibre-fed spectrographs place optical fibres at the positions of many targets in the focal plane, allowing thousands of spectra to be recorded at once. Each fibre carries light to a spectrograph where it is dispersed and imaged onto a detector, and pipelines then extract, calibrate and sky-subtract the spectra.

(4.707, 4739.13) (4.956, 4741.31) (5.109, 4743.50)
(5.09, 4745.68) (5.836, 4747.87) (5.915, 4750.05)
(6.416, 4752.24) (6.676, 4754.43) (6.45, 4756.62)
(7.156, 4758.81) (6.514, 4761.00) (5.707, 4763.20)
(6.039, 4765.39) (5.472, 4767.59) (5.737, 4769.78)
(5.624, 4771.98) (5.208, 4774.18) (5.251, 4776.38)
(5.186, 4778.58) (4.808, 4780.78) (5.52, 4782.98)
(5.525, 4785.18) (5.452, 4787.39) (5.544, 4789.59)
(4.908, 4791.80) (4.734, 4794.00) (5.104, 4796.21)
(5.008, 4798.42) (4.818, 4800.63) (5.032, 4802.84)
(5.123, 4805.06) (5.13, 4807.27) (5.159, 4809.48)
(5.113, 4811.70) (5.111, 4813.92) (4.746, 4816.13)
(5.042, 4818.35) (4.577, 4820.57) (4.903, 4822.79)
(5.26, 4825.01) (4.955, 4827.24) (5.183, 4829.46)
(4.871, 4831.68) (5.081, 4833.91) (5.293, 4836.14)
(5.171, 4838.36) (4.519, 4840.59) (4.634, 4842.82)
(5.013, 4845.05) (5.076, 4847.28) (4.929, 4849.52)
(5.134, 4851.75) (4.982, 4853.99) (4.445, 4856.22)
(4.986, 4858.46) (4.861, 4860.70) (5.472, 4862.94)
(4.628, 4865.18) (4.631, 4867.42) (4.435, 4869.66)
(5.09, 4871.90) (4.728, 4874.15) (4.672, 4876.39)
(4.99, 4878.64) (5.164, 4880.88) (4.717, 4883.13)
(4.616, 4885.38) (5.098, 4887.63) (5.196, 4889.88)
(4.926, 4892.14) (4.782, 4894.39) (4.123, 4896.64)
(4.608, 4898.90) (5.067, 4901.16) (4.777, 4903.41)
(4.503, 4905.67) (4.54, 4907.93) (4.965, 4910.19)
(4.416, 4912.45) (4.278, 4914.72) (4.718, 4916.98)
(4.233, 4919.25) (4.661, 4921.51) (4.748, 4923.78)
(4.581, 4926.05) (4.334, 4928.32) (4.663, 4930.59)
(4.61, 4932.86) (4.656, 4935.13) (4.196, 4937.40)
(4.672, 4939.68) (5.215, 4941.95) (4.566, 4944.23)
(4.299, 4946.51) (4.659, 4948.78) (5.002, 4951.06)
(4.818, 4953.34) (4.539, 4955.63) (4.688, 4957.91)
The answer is 0.4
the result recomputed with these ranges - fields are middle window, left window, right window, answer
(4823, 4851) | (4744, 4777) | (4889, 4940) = 1.49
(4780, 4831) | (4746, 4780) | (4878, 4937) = 4.37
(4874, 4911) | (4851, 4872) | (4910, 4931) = -0.84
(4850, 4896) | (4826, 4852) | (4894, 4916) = -0.81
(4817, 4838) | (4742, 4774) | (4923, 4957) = 1.63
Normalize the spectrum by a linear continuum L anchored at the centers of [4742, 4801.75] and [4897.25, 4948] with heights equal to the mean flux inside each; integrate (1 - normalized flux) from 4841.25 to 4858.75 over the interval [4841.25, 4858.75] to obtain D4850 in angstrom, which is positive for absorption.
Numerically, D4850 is 0.64 angstrom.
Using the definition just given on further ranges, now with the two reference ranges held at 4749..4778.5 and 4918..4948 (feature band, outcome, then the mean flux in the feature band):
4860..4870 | 0.6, 4.83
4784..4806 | 2.3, 5.13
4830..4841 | 0.7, 5.03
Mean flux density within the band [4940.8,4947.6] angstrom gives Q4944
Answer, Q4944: 4.7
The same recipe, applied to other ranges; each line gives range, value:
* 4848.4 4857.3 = 4.87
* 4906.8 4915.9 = 4.55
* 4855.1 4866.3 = 4.88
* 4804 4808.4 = 5.14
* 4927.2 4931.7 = 4.5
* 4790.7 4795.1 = 4.83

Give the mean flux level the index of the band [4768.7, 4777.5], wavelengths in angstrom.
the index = 5.45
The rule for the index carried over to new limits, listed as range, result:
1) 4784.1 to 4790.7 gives 5.5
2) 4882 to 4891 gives 4.91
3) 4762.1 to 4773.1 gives 5.71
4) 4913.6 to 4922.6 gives 4.47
